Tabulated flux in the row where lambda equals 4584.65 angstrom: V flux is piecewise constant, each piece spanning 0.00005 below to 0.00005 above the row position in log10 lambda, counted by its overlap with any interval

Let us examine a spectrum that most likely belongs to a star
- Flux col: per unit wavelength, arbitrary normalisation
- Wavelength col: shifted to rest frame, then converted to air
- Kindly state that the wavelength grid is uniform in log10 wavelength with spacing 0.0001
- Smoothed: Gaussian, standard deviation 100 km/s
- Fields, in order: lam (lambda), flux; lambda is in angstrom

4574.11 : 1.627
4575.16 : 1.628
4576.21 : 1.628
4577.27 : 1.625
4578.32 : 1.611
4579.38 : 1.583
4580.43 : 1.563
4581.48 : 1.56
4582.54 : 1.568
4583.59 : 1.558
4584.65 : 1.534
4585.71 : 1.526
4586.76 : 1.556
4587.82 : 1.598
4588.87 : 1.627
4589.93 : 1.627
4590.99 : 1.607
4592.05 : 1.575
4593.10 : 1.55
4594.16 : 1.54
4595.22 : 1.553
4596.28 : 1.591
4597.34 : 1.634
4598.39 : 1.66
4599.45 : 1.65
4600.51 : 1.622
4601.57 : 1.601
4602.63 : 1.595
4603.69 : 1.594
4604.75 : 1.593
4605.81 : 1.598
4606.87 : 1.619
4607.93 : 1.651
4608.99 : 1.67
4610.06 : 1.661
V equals 1.534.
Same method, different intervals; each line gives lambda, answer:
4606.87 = 1.619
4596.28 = 1.591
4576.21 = 1.628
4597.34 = 1.634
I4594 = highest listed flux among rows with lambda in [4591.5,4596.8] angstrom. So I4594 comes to 1.591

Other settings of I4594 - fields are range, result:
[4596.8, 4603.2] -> 1.66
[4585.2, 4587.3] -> 1.556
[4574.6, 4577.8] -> 1.628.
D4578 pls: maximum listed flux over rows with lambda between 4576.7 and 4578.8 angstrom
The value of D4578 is 1.625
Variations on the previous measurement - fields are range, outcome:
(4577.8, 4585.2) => 1.611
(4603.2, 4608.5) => 1.651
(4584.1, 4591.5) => 1.627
